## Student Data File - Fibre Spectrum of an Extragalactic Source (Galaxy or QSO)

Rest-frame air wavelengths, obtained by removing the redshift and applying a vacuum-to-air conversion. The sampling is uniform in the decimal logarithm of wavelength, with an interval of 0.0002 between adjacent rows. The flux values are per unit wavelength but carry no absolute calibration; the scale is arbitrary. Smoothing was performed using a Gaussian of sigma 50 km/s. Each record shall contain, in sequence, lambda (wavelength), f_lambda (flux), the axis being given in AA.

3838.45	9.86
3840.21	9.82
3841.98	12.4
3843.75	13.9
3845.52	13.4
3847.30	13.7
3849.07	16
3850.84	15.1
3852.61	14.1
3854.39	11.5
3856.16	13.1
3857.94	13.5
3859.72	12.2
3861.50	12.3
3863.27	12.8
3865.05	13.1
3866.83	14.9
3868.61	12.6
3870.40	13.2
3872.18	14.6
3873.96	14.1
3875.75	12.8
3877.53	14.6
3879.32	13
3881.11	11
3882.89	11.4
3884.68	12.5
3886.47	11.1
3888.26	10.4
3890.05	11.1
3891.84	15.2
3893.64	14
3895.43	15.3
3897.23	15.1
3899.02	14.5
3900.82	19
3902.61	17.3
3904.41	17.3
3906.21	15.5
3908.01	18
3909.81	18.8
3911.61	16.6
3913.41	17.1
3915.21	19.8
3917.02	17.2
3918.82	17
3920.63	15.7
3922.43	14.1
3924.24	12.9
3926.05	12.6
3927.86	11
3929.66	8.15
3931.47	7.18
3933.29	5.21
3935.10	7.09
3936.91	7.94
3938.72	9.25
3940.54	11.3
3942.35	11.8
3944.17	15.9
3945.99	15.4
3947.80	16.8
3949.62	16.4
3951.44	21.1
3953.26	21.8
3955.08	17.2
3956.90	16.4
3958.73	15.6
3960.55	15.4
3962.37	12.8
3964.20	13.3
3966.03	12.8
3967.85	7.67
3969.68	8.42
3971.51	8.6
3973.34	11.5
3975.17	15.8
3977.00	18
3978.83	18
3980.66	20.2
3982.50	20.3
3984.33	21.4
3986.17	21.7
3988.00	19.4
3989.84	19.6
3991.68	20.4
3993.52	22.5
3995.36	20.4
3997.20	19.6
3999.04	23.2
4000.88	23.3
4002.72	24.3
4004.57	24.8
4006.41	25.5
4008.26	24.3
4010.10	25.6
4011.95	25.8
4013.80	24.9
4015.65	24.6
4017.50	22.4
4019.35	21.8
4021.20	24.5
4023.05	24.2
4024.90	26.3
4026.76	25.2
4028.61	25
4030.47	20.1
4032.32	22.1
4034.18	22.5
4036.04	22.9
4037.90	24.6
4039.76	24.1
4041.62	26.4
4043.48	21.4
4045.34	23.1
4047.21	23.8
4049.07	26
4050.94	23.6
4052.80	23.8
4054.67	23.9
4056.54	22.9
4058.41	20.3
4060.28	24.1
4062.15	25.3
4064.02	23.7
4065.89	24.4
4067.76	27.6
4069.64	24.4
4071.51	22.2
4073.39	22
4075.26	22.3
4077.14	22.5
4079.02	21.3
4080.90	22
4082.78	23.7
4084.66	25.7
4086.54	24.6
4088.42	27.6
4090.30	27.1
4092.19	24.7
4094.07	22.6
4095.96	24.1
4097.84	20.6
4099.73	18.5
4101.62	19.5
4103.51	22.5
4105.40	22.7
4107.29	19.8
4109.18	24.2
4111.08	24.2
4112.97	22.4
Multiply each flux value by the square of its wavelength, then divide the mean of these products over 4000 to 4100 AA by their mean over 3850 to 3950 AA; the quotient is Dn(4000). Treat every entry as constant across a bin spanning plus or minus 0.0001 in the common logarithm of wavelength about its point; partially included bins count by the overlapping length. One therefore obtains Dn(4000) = 1.9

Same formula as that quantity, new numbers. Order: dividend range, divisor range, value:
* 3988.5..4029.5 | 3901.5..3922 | 1.43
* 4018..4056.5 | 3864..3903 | 1.88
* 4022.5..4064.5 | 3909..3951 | 1.88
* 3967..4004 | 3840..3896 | 1.48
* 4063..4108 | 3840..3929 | 1.81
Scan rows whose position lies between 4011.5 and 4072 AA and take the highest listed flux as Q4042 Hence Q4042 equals 27.6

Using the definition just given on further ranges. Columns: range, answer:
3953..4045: 26.4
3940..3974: 21.8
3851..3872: 14.9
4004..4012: 25.8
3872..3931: 19.8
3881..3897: 15.3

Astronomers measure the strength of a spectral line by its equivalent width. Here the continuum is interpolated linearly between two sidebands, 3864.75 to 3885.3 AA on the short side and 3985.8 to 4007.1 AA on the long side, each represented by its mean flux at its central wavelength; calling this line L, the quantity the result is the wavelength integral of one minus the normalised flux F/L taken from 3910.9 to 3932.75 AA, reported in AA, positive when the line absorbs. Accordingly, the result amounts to 3.3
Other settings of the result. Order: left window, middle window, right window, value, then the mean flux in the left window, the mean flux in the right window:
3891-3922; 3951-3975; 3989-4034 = 7.4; 16.6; 23.3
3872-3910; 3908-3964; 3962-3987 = 1.8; 14.3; 15.1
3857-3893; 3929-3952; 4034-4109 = 6.6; 12.8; 23.4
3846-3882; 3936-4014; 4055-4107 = 3.5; 13.4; 23.3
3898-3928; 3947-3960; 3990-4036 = 0.9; 16.3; 23.4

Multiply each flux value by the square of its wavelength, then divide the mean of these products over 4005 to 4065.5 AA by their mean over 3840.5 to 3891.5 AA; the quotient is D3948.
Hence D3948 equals 2.00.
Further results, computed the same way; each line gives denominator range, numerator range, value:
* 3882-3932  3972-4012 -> 1.50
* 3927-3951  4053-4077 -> 2.23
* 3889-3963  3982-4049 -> 1.66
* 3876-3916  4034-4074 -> 1.73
